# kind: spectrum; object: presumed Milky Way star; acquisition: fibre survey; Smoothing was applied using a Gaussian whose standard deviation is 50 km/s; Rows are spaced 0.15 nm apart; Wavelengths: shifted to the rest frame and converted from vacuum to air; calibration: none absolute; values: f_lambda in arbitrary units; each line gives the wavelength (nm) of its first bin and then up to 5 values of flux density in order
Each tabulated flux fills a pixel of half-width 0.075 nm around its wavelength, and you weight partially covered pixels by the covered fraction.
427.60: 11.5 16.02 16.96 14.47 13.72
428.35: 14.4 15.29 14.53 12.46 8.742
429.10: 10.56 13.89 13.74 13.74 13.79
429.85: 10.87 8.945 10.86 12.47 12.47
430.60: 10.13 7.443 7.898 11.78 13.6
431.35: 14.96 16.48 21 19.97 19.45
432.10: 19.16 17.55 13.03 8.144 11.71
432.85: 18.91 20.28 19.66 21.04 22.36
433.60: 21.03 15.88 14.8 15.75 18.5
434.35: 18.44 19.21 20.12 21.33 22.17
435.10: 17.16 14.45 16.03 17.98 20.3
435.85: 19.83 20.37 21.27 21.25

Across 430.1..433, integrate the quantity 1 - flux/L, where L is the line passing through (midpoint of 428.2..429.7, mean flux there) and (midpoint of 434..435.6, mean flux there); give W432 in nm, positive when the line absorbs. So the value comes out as 0.24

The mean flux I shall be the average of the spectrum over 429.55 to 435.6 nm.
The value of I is 15.9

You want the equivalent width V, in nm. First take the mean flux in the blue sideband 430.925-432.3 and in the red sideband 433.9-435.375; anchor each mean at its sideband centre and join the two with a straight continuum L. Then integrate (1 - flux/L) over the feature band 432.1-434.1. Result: 0.06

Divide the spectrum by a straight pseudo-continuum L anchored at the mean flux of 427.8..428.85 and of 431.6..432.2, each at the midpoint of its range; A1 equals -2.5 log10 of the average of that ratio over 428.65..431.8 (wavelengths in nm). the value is 0.355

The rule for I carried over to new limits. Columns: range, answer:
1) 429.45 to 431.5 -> 11.7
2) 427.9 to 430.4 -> 12.8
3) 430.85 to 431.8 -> 14.9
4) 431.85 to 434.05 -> 17.3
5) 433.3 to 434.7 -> 18.6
